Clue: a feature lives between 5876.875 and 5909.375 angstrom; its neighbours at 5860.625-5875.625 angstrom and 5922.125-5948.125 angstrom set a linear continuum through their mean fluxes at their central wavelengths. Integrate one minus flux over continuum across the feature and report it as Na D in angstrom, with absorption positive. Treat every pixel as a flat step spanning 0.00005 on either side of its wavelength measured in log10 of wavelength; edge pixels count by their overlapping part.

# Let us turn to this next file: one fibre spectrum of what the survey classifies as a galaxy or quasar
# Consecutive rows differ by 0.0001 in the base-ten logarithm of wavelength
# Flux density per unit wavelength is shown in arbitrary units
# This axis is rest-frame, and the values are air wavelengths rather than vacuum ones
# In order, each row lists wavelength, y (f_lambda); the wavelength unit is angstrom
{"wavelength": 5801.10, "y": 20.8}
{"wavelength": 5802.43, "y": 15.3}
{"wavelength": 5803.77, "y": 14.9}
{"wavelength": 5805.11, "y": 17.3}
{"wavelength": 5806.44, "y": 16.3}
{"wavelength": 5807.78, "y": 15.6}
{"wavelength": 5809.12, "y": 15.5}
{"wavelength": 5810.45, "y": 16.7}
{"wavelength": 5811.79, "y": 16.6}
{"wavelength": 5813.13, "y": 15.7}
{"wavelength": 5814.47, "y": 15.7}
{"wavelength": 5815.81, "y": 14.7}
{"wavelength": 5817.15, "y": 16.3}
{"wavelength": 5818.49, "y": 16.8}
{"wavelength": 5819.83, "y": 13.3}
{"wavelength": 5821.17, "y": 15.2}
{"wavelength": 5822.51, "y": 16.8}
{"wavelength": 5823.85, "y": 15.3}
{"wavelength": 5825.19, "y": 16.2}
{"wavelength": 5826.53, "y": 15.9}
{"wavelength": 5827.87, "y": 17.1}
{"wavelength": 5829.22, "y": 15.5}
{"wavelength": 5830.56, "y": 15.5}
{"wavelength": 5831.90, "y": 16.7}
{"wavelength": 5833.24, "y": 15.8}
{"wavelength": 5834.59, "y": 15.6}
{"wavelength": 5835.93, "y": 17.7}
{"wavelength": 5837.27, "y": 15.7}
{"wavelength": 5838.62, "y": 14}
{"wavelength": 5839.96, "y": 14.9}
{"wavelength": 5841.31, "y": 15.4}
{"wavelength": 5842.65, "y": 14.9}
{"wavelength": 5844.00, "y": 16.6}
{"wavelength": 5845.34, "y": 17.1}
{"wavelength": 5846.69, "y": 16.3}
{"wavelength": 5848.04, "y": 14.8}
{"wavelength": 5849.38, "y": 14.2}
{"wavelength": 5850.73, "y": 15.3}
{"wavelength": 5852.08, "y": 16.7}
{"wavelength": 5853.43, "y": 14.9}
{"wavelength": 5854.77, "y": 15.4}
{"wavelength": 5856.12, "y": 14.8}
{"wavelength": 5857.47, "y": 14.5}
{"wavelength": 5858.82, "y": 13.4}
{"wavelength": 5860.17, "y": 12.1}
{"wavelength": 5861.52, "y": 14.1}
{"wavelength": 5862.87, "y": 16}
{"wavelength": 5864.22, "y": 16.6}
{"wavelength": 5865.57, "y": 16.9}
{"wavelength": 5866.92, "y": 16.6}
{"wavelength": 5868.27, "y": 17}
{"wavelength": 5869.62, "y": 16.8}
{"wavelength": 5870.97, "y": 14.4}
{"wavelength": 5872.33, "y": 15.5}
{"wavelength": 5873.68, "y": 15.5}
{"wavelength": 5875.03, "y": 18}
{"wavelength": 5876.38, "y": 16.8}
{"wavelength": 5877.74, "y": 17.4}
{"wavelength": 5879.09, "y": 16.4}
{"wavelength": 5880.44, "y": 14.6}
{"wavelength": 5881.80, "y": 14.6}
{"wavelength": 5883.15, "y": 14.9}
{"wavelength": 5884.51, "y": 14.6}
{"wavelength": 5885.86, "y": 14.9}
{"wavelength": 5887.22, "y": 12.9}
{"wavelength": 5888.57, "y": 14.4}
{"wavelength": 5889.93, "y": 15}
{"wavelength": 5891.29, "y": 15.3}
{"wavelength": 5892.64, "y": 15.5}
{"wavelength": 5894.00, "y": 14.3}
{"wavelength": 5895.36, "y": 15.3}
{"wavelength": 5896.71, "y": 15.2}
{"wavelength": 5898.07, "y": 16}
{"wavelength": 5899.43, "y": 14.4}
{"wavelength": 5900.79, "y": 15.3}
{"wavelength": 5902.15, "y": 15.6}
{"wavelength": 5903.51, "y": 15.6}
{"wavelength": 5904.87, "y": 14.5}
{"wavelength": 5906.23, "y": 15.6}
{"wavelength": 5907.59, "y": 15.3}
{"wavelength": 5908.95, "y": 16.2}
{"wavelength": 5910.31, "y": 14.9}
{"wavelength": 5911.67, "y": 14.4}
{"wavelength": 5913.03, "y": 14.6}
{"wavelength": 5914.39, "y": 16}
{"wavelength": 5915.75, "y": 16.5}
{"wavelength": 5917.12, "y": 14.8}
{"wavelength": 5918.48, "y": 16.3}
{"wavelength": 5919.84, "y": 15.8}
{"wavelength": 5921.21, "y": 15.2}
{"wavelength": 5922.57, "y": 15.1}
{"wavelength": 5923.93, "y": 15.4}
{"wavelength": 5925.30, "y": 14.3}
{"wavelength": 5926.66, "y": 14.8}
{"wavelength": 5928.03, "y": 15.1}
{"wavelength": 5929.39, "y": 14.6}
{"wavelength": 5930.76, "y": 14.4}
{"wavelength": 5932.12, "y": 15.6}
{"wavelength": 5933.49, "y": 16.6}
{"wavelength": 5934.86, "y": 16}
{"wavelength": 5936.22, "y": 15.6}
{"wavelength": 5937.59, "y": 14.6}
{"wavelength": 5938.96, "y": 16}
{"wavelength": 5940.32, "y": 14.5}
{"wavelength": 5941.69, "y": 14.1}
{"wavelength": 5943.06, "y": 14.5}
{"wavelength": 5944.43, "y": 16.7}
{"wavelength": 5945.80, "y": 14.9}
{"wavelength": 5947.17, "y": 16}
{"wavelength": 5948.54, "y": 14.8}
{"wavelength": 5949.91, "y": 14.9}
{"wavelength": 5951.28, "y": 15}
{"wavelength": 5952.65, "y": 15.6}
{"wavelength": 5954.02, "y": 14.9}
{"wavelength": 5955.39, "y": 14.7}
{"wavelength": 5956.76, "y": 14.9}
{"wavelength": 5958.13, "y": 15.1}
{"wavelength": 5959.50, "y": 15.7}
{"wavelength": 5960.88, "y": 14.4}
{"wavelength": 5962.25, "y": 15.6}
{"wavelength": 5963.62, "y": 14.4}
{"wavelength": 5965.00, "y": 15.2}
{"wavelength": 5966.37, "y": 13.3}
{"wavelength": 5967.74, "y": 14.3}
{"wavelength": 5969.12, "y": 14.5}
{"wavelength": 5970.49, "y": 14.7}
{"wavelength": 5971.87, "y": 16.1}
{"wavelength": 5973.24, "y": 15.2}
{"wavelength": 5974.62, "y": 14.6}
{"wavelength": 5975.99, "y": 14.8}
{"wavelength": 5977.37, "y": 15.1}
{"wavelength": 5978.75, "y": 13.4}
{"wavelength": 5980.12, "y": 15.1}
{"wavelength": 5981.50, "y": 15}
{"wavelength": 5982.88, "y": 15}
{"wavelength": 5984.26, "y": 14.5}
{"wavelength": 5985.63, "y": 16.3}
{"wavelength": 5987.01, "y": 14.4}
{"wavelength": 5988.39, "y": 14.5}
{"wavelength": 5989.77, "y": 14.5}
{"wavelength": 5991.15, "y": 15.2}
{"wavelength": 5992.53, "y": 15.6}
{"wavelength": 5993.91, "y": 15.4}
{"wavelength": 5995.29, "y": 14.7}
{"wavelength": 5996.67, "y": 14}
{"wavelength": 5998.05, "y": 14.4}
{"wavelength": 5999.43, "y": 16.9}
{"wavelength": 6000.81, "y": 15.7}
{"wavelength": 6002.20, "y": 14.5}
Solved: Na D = 1.19 angstrom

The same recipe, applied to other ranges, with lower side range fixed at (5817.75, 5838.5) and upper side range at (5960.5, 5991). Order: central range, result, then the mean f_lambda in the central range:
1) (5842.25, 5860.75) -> 0.7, 15.1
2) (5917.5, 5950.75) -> -0.3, 15.2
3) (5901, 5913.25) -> 0.1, 15.2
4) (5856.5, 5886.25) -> 0.1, 15.5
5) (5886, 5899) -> 0.5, 14.9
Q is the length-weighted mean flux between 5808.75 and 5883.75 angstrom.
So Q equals 15.7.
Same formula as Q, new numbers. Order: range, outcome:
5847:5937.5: 15.3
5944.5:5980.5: 14.9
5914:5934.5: 15.4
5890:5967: 15.2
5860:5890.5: 15.5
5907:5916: 15.4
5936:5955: 15.1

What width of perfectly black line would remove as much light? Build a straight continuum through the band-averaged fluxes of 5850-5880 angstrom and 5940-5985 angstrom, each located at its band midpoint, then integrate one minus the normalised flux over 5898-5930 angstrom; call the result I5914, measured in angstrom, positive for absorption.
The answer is 0.1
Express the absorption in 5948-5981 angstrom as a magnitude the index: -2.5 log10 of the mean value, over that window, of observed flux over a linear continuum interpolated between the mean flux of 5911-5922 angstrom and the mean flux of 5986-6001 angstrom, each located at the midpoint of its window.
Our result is 0.02 mag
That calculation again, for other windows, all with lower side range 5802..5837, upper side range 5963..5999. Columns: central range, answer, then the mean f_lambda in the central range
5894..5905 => 0.01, 15.2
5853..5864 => 0.08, 14.5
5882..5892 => 0.06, 14.6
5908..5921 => -0.02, 15.5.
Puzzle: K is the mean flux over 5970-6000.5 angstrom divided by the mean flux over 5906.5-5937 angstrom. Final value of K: 0.98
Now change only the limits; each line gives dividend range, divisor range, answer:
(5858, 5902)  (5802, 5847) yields 0.97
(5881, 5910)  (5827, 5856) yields 0.96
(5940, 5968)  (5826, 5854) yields 0.95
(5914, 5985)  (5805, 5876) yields 0.96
